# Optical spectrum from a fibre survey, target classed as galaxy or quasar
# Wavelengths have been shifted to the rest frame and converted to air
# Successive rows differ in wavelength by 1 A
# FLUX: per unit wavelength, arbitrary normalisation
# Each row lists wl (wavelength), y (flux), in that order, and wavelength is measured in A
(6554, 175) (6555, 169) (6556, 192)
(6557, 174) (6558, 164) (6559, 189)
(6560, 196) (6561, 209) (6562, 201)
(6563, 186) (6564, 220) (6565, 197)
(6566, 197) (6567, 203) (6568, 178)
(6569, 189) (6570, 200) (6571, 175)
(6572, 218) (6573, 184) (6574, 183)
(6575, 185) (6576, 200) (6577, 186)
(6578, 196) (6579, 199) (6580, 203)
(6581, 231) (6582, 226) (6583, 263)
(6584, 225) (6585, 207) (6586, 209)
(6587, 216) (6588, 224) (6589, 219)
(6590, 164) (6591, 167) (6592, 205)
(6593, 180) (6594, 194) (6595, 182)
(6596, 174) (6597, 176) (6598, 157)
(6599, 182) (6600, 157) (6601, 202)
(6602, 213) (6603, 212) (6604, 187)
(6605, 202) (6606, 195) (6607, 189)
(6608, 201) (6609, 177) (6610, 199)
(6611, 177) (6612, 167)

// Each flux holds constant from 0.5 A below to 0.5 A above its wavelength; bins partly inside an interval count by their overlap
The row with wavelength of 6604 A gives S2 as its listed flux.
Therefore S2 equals 187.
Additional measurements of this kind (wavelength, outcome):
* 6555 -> 169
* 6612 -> 167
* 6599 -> 182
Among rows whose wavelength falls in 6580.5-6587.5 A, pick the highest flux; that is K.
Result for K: 263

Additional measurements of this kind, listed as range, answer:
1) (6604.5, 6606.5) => 202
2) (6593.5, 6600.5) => 194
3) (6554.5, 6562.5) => 209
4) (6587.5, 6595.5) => 224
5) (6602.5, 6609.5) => 212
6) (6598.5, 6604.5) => 213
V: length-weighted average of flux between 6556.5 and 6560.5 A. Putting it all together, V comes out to 181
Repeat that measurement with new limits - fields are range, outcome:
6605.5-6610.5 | 192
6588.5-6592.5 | 189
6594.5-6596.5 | 178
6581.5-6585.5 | 230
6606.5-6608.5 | 195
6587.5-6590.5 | 202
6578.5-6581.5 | 211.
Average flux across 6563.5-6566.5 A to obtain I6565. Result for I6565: 205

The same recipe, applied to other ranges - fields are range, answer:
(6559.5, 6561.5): 202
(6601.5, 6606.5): 202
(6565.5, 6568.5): 193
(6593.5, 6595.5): 188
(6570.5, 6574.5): 190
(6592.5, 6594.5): 187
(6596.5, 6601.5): 175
